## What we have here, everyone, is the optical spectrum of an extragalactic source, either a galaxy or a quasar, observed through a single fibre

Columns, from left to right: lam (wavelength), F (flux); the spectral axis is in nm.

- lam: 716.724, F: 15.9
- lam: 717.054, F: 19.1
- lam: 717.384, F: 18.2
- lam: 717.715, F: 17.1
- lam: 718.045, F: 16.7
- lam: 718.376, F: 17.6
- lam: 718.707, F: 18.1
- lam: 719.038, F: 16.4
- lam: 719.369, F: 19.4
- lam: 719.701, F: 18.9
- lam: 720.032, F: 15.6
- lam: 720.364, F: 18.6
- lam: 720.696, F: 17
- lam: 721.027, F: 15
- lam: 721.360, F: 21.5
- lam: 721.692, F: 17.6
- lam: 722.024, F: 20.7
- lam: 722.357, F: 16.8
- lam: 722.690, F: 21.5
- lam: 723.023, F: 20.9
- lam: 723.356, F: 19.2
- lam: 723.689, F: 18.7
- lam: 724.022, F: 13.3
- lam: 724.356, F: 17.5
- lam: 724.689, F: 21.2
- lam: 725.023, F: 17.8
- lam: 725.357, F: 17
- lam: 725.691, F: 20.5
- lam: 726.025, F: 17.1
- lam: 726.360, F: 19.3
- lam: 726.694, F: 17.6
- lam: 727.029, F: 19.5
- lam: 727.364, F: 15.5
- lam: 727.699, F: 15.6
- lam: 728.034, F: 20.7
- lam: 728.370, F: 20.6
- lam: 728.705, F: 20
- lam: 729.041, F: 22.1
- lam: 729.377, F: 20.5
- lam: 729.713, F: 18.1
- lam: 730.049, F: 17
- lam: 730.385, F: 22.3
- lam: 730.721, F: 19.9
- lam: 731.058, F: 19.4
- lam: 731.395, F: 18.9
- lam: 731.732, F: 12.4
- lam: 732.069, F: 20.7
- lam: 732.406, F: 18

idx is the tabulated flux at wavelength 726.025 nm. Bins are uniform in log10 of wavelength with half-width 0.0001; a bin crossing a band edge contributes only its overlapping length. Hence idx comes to 17.1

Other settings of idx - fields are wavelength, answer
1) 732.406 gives 18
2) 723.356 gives 19.2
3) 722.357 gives 16.8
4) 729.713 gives 18.1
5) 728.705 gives 20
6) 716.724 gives 15.9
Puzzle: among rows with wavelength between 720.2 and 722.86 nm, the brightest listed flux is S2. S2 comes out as 21.5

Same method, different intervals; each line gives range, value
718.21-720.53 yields 19.4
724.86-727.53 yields 20.5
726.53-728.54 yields 20.7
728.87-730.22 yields 22.1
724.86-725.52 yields 17.8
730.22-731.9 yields 22.3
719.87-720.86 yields 18.6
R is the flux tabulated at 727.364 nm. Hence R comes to 15.5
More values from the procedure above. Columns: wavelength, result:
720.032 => 15.6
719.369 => 19.4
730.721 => 19.9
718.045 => 16.7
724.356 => 17.5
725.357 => 17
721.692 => 17.6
